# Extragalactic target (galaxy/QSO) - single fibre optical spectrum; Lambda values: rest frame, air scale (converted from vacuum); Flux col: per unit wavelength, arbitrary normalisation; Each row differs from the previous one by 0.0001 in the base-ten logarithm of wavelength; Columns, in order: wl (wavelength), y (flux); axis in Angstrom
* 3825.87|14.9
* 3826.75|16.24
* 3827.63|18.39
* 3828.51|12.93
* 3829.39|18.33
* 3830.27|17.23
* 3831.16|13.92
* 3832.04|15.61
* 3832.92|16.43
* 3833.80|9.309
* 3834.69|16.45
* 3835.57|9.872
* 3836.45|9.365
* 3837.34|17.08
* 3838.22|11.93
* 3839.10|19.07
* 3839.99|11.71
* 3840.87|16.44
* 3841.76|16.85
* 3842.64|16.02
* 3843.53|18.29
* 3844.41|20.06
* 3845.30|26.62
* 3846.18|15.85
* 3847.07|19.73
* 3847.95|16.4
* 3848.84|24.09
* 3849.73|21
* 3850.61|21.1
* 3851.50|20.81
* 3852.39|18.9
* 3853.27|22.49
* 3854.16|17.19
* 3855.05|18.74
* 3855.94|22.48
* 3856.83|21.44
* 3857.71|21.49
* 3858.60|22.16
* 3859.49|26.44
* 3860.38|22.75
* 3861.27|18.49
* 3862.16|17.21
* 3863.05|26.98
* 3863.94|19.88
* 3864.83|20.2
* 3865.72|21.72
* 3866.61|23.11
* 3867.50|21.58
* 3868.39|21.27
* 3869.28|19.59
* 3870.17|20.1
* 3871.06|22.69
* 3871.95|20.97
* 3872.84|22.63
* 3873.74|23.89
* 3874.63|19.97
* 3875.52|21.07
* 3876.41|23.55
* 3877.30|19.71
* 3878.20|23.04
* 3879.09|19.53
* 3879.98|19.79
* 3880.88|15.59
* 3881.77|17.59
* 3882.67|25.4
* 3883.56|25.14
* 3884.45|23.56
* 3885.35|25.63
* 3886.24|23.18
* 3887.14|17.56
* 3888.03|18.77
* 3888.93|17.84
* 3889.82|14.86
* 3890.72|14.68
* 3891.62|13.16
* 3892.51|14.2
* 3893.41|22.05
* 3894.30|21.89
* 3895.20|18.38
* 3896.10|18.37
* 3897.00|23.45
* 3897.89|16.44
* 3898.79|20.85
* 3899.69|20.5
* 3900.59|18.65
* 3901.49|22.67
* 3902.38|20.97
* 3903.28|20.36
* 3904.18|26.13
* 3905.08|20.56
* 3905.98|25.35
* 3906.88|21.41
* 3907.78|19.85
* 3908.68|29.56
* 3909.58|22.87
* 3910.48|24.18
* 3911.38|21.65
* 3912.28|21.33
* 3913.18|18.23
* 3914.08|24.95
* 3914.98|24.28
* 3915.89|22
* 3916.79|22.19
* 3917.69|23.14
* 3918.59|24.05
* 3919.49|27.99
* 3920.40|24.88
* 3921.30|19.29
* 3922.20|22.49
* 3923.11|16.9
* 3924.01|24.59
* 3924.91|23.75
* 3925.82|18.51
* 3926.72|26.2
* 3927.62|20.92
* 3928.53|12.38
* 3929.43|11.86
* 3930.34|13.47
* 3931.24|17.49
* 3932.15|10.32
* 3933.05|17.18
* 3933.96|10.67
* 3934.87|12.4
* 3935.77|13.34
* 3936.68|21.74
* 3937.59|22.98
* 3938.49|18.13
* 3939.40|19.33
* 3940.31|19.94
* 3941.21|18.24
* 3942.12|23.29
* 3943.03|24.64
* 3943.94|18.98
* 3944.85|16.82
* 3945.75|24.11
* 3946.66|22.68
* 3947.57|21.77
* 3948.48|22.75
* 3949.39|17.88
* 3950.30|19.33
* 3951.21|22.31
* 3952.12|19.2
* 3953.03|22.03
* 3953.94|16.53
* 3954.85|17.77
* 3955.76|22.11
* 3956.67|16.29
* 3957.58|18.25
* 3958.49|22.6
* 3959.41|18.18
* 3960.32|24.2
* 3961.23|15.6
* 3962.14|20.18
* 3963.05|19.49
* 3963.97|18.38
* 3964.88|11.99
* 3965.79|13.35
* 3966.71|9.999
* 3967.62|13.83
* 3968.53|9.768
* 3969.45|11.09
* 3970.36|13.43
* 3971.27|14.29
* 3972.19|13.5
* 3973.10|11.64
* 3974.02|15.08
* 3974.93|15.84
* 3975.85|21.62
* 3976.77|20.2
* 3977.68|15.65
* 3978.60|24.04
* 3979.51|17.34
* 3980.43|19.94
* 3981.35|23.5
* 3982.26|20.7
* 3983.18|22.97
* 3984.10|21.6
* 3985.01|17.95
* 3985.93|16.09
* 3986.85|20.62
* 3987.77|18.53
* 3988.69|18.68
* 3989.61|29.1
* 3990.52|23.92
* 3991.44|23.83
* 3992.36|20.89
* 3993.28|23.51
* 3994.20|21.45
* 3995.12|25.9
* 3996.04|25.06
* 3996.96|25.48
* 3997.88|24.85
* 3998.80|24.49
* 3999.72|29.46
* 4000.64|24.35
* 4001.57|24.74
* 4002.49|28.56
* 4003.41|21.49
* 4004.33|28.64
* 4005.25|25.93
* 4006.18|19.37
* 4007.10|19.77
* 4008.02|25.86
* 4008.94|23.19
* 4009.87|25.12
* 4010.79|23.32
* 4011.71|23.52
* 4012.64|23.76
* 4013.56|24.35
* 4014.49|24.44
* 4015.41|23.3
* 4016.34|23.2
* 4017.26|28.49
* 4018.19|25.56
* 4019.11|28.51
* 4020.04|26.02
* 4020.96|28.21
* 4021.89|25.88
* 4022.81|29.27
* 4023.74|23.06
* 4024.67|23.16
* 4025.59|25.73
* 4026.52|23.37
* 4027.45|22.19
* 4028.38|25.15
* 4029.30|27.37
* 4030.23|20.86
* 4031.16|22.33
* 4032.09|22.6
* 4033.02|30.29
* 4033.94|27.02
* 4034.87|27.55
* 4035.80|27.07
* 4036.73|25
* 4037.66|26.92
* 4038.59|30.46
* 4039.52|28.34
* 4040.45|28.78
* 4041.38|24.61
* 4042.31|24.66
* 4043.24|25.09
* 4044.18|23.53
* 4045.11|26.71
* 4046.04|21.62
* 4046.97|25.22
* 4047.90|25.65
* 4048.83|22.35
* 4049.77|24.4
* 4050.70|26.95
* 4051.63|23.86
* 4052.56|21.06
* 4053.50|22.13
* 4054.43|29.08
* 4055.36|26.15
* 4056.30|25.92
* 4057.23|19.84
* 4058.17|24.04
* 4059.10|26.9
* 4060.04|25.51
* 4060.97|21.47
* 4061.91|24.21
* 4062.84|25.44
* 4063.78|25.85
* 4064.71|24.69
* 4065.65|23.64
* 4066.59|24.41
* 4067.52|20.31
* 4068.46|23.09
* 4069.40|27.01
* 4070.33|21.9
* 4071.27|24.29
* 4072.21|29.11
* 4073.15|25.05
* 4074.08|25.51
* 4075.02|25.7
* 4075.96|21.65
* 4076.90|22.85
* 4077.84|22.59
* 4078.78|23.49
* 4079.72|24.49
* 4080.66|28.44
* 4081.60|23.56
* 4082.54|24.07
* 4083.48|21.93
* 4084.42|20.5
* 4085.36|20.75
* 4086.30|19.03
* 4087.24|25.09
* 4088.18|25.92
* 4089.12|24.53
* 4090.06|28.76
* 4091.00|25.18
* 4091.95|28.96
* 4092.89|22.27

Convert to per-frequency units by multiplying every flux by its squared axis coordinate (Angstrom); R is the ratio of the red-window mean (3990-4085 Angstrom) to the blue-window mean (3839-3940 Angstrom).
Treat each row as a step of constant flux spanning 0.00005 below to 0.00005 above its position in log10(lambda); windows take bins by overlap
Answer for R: 1.3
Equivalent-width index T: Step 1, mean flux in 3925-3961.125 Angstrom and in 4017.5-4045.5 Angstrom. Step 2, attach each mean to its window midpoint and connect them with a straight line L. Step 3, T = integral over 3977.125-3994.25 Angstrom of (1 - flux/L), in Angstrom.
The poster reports 0.9 Angstrom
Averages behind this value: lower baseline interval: 18.9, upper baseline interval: 25.9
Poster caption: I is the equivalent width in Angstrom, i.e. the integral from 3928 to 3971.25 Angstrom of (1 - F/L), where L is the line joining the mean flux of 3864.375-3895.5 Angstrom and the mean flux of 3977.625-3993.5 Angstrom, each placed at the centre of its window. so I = 6.83 Angstrom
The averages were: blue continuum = 20.4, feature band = 17.6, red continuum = 21.2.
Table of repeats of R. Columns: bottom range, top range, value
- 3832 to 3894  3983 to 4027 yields 1.33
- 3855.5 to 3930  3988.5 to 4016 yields 1.21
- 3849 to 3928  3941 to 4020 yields 1.03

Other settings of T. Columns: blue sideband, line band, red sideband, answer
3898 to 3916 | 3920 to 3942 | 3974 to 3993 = 3.5 Angstrom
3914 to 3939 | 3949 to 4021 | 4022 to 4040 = 6.8 Angstrom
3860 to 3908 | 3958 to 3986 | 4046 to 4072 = 6.5 Angstrom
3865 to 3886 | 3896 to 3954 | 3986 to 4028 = 5.4 Angstrom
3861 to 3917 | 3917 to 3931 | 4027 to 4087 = 0.7 Angstrom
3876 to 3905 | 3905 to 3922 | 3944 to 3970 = -3.2 Angstrom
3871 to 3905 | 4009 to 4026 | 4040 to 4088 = -1.5 Angstrom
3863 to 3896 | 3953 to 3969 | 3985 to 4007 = 3.9 Angstrom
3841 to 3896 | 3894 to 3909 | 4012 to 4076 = -0.1 Angstrom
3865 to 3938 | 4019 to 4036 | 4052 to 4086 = -1.7 Angstrom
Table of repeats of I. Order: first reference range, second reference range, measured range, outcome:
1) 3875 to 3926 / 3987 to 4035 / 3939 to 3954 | 1.3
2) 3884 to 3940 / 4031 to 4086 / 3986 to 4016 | -1.2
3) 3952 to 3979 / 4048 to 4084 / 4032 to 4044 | -2.5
